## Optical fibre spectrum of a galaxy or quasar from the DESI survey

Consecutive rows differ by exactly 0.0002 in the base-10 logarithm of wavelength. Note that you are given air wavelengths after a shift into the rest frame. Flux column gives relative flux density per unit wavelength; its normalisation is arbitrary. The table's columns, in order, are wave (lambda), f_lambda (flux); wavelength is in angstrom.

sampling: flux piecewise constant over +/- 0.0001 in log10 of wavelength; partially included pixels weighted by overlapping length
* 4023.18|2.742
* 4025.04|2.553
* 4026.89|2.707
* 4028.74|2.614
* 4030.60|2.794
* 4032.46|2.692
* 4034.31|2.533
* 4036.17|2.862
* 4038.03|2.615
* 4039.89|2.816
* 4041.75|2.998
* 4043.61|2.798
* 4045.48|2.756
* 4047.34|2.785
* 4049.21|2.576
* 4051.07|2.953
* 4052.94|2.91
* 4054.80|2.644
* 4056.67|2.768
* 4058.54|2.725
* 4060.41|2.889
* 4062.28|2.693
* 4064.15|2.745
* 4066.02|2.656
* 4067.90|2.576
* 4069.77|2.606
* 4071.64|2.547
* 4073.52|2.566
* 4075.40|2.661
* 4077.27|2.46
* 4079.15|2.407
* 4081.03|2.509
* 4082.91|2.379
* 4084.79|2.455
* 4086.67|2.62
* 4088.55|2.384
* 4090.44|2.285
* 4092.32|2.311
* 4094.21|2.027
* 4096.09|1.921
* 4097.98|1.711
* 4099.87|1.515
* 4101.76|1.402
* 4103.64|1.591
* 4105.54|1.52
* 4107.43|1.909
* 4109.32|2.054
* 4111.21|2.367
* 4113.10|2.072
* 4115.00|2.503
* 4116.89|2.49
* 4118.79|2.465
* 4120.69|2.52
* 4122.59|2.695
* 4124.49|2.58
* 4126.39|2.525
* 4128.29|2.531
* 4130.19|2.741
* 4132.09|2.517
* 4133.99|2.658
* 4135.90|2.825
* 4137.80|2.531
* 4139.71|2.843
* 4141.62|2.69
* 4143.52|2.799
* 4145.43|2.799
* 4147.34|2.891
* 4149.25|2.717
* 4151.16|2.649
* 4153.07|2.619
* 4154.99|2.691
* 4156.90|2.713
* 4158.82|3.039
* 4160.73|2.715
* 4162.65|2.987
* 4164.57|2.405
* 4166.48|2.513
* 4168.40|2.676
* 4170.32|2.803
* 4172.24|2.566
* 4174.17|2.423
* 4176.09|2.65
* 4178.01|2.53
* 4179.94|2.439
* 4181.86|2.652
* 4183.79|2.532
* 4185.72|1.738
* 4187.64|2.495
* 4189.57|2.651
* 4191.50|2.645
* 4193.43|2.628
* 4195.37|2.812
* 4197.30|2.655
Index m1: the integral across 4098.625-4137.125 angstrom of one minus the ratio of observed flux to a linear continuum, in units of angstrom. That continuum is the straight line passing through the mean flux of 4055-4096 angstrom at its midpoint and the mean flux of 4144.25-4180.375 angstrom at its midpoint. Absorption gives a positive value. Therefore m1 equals 4.9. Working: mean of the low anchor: 2.53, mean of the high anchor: 2.68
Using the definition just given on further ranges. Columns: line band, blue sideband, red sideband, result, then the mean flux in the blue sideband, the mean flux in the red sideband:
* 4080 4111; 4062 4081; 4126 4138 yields 6.6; 2.58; 2.63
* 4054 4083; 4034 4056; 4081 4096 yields -0.9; 2.78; 2.34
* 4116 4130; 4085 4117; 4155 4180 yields -1.9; 2.04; 2.66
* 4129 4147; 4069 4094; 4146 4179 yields -0.7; 2.46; 2.68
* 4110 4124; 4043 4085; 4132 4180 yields 1.2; 2.66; 2.69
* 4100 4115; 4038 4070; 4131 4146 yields 4.7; 2.76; 2.71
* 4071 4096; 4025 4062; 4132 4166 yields 3.0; 2.75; 2.73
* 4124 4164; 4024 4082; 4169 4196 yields -2.1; 2.69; 2.54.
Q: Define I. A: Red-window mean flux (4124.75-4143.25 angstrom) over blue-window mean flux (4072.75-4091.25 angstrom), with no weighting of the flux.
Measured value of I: 1.1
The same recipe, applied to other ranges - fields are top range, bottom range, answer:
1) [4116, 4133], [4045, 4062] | 0.92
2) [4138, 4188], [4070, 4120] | 1.20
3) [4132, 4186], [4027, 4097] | 1.02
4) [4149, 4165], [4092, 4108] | 1.57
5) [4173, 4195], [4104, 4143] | 1.02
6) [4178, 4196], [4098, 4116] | 1.34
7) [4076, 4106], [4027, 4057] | 0.77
